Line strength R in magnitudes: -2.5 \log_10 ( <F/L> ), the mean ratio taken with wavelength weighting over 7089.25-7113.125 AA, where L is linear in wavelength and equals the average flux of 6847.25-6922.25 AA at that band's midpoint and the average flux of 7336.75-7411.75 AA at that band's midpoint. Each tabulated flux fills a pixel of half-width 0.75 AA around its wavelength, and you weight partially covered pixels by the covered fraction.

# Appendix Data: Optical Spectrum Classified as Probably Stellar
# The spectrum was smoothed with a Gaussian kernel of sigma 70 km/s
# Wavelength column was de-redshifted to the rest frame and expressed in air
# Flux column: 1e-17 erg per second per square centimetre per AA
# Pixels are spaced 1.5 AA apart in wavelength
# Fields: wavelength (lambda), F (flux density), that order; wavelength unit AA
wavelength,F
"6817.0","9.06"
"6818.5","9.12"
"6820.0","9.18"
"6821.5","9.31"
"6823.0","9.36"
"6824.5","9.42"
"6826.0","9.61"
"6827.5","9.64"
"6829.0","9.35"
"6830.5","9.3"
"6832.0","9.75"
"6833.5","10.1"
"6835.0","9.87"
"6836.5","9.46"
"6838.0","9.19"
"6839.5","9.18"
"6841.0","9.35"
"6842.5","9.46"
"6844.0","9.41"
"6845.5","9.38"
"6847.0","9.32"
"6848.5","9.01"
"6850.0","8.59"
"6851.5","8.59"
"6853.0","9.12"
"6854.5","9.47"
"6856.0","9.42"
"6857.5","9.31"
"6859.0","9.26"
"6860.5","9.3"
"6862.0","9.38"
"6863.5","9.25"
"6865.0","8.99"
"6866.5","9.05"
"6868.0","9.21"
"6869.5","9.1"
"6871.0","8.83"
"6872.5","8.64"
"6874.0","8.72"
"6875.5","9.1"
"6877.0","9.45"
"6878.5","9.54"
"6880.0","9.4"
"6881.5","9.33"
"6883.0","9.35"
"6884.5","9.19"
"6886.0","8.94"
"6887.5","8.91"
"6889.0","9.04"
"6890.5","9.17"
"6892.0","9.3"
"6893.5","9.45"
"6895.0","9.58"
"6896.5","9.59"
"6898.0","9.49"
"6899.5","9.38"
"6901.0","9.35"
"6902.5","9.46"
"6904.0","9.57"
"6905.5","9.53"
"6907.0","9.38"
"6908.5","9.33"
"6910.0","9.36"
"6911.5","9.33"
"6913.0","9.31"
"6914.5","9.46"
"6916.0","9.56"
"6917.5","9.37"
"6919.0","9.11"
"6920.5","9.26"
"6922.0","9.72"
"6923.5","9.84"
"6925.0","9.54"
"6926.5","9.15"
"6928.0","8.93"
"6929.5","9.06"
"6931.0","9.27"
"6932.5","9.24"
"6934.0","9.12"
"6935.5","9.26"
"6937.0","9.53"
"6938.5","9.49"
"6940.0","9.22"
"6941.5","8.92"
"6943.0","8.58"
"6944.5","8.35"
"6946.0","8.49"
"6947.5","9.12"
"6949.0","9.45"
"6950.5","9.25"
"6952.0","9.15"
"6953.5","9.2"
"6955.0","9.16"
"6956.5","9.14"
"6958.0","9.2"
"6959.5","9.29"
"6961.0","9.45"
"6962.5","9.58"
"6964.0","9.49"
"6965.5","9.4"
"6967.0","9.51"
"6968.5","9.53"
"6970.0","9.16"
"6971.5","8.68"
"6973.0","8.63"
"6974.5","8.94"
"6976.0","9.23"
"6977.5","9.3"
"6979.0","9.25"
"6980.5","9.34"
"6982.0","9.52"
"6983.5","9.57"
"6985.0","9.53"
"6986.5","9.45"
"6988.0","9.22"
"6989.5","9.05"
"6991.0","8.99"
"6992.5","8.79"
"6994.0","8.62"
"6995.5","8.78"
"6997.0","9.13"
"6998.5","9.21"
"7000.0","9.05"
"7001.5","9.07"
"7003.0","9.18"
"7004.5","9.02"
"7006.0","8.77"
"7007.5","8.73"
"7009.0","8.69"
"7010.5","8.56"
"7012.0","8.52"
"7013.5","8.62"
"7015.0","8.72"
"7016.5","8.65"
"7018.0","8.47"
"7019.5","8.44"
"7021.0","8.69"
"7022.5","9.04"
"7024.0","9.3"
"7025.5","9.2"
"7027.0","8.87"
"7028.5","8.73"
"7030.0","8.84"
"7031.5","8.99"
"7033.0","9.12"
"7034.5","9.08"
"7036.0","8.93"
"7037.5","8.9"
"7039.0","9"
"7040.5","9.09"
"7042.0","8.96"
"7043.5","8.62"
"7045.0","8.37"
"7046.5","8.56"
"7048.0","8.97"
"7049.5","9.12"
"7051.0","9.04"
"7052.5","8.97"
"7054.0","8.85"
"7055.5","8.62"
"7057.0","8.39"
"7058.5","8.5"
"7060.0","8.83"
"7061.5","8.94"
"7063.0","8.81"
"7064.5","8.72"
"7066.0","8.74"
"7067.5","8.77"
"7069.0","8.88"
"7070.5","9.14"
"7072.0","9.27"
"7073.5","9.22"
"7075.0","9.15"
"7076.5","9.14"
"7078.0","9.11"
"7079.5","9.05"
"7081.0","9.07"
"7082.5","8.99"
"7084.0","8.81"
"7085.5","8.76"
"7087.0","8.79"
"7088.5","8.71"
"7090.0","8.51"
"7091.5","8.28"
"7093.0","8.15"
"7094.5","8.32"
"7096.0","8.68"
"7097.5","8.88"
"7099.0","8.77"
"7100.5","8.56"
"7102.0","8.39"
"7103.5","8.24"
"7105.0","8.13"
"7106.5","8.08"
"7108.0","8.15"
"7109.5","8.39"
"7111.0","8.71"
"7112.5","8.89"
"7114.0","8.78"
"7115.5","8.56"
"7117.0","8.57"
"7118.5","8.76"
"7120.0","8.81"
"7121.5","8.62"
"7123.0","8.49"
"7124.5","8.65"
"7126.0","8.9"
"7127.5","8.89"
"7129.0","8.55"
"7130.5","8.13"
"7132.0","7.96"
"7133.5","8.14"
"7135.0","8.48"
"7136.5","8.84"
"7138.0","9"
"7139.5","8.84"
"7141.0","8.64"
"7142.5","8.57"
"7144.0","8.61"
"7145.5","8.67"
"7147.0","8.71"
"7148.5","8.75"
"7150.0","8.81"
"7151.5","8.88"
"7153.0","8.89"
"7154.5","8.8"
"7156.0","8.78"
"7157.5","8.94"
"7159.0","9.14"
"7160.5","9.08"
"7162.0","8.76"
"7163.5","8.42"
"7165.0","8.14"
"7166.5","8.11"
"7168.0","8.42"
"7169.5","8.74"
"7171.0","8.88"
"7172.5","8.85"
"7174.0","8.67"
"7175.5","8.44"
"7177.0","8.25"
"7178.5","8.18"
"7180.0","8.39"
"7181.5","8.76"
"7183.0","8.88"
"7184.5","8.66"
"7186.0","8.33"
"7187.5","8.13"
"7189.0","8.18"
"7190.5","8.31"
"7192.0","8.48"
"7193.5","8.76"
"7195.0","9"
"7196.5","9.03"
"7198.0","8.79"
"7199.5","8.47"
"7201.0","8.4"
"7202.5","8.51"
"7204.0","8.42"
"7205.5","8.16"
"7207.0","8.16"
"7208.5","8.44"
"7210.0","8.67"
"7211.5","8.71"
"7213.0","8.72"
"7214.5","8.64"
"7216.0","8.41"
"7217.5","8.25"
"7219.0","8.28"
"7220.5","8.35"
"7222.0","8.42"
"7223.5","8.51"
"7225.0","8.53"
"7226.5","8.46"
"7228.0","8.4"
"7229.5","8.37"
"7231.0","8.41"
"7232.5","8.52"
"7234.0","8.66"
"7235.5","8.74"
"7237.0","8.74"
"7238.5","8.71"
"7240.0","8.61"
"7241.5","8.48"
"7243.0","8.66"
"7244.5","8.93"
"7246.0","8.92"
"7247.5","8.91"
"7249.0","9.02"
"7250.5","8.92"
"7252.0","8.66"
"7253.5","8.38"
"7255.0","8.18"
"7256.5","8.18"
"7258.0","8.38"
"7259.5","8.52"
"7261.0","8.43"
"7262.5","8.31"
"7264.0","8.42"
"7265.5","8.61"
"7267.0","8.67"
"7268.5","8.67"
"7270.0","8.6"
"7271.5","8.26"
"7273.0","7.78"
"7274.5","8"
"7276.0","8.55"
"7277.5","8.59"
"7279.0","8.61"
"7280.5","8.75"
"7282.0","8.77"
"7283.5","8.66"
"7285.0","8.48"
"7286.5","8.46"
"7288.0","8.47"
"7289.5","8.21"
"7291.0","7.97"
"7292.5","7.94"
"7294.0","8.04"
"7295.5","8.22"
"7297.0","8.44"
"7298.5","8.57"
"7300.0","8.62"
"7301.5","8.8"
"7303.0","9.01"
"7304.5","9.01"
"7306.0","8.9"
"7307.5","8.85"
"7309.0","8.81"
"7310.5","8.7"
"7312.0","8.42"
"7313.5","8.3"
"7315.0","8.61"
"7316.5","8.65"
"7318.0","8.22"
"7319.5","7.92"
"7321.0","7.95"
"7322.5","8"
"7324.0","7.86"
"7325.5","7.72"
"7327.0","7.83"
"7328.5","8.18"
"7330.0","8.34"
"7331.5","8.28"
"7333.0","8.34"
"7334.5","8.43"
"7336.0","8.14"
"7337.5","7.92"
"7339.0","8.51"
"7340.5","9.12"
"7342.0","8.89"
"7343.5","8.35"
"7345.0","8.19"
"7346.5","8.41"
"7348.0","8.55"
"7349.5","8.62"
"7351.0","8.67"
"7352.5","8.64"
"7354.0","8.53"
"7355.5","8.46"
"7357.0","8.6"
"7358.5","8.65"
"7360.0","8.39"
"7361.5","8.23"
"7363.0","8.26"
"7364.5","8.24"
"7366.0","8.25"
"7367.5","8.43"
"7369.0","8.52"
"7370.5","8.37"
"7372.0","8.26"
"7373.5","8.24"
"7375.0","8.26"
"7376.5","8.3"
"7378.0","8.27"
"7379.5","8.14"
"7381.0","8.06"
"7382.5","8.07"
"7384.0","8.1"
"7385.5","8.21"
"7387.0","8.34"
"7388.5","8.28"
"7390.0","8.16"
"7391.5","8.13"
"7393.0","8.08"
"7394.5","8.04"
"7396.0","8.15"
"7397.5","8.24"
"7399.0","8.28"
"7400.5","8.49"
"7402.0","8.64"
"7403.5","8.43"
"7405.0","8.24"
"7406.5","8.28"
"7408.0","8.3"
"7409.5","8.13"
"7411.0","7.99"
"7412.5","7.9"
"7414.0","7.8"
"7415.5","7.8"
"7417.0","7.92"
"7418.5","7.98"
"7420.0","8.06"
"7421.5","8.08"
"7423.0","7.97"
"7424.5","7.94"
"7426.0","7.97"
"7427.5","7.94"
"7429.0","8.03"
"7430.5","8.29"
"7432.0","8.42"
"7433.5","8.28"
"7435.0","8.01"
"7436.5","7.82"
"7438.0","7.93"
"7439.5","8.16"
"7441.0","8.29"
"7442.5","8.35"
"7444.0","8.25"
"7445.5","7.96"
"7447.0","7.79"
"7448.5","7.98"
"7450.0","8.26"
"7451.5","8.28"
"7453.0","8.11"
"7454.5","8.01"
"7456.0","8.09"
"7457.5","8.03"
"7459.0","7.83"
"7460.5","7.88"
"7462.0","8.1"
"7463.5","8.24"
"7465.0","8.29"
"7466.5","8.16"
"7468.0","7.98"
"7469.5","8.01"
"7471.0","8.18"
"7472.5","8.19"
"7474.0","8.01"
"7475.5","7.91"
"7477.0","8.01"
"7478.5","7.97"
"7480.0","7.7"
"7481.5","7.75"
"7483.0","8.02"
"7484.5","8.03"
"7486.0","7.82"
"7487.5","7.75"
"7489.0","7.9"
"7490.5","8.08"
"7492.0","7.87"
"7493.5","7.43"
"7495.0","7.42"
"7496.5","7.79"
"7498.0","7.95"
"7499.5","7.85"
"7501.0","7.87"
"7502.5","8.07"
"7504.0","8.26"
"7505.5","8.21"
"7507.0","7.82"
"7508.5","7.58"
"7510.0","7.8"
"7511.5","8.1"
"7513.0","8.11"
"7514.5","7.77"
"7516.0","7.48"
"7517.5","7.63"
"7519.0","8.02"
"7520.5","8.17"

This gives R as 0.05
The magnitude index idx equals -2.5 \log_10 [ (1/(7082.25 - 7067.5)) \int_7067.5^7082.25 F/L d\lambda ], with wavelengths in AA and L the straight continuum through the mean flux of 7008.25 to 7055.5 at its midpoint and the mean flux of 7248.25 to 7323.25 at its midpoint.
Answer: -0.04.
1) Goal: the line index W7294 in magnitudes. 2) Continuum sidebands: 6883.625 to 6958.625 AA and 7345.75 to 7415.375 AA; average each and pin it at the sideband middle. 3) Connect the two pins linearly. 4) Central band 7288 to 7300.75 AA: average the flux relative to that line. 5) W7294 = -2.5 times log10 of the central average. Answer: 0.027 mag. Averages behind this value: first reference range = 9.26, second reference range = 8.29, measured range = 8.26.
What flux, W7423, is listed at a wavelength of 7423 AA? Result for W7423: 7.97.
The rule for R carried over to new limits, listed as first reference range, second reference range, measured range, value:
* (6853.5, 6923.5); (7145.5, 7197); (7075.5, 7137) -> 0.02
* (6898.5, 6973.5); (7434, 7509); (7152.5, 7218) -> 0.01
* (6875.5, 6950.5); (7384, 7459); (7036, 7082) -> 0.01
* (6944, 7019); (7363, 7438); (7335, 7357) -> -0.03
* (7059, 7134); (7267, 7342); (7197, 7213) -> 0.01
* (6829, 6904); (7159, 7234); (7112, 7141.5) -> 0.01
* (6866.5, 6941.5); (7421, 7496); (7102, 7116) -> 0.05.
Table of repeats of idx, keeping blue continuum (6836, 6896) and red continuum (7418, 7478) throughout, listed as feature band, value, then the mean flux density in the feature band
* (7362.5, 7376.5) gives -0.01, 8.31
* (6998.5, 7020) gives 0.02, 8.77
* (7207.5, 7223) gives 0.01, 8.48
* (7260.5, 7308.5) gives -0.01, 8.49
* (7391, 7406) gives -0.01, 8.27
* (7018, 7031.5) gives 0.00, 8.87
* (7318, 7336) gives 0.03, 8.09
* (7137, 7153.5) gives -0.01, 8.76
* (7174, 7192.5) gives 0.02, 8.43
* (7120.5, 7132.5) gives 0.02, 8.54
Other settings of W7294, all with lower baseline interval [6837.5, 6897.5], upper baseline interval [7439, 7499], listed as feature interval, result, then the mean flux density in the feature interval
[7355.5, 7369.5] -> -0.02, 8.4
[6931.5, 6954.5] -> -0.01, 9.09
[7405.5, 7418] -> 0.01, 8.02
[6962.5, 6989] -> -0.04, 9.29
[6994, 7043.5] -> 0.00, 8.88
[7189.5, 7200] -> -0.02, 8.68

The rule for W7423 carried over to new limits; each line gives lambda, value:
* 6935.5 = 9.26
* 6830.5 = 9.3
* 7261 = 8.43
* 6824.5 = 9.42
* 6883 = 9.35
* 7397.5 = 8.24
